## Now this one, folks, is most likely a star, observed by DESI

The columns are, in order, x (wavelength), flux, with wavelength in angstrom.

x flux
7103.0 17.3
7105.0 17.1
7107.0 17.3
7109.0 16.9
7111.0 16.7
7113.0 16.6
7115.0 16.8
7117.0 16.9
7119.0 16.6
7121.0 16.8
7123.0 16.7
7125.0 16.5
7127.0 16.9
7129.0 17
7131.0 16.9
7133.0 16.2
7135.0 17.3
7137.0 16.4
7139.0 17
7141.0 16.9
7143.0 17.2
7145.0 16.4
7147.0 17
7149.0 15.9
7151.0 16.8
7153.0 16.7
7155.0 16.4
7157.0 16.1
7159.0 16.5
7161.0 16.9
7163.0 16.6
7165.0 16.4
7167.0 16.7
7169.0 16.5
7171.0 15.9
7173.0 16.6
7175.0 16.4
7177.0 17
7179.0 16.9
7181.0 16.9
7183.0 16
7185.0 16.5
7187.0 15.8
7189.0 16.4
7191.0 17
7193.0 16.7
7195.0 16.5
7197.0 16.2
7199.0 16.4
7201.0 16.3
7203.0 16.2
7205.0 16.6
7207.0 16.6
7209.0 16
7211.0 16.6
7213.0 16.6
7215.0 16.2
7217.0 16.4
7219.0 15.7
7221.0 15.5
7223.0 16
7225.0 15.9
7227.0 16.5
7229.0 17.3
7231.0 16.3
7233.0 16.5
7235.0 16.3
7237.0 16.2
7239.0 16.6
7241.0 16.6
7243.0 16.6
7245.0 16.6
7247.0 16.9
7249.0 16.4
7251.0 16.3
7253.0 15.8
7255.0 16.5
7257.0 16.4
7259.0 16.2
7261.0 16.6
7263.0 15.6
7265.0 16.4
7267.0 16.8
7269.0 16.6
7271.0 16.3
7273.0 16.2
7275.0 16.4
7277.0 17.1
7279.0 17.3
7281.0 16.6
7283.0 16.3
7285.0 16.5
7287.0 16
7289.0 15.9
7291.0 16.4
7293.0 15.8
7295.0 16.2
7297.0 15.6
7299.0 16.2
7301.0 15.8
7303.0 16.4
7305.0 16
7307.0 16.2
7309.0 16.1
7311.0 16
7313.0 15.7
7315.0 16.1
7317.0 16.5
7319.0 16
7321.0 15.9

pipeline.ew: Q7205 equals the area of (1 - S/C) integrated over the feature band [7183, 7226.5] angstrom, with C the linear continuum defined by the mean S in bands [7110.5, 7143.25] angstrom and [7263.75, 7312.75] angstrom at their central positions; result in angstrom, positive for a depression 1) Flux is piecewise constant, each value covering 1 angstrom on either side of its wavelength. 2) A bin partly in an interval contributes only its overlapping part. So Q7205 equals 0.67 angstrom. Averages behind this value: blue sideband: 16.8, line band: 16.3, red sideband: 16.3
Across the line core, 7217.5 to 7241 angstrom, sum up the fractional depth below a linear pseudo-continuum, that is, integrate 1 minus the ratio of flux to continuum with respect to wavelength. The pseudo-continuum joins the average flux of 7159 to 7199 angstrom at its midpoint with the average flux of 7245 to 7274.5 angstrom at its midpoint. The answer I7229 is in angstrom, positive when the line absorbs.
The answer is 0.2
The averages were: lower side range 16.5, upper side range 16.4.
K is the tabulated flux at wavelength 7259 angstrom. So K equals 16.2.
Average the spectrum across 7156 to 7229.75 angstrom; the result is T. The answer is 16.4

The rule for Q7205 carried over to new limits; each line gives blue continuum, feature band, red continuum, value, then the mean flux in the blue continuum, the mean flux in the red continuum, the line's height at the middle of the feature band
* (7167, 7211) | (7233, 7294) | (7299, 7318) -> -0.7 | 16.5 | 16.1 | 16.2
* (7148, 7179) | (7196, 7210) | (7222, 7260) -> 0.1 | 16.5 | 16.4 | 16.5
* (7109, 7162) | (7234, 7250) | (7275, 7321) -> -0.1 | 16.7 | 16.2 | 16.4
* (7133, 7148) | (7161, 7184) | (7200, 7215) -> 0.1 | 16.8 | 16.4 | 16.6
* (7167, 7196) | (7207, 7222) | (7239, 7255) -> 0.3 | 16.5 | 16.5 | 16.5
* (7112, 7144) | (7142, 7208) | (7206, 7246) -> 0.3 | 16.8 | 16.4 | 16.6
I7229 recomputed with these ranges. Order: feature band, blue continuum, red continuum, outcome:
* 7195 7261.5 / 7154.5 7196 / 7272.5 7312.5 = 0.1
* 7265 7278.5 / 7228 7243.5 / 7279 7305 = -0.2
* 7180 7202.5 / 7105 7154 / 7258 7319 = 0.2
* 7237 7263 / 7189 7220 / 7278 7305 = -0.2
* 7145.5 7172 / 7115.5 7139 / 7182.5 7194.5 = 0.2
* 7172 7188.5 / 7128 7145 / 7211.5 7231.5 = 0.0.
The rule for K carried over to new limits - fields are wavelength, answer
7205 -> 16.6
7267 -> 16.8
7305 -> 16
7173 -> 16.6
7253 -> 15.8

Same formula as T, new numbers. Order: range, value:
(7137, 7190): 16.6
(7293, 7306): 16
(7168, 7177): 16.4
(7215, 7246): 16.3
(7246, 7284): 16.5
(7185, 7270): 16.4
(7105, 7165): 16.7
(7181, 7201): 16.4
